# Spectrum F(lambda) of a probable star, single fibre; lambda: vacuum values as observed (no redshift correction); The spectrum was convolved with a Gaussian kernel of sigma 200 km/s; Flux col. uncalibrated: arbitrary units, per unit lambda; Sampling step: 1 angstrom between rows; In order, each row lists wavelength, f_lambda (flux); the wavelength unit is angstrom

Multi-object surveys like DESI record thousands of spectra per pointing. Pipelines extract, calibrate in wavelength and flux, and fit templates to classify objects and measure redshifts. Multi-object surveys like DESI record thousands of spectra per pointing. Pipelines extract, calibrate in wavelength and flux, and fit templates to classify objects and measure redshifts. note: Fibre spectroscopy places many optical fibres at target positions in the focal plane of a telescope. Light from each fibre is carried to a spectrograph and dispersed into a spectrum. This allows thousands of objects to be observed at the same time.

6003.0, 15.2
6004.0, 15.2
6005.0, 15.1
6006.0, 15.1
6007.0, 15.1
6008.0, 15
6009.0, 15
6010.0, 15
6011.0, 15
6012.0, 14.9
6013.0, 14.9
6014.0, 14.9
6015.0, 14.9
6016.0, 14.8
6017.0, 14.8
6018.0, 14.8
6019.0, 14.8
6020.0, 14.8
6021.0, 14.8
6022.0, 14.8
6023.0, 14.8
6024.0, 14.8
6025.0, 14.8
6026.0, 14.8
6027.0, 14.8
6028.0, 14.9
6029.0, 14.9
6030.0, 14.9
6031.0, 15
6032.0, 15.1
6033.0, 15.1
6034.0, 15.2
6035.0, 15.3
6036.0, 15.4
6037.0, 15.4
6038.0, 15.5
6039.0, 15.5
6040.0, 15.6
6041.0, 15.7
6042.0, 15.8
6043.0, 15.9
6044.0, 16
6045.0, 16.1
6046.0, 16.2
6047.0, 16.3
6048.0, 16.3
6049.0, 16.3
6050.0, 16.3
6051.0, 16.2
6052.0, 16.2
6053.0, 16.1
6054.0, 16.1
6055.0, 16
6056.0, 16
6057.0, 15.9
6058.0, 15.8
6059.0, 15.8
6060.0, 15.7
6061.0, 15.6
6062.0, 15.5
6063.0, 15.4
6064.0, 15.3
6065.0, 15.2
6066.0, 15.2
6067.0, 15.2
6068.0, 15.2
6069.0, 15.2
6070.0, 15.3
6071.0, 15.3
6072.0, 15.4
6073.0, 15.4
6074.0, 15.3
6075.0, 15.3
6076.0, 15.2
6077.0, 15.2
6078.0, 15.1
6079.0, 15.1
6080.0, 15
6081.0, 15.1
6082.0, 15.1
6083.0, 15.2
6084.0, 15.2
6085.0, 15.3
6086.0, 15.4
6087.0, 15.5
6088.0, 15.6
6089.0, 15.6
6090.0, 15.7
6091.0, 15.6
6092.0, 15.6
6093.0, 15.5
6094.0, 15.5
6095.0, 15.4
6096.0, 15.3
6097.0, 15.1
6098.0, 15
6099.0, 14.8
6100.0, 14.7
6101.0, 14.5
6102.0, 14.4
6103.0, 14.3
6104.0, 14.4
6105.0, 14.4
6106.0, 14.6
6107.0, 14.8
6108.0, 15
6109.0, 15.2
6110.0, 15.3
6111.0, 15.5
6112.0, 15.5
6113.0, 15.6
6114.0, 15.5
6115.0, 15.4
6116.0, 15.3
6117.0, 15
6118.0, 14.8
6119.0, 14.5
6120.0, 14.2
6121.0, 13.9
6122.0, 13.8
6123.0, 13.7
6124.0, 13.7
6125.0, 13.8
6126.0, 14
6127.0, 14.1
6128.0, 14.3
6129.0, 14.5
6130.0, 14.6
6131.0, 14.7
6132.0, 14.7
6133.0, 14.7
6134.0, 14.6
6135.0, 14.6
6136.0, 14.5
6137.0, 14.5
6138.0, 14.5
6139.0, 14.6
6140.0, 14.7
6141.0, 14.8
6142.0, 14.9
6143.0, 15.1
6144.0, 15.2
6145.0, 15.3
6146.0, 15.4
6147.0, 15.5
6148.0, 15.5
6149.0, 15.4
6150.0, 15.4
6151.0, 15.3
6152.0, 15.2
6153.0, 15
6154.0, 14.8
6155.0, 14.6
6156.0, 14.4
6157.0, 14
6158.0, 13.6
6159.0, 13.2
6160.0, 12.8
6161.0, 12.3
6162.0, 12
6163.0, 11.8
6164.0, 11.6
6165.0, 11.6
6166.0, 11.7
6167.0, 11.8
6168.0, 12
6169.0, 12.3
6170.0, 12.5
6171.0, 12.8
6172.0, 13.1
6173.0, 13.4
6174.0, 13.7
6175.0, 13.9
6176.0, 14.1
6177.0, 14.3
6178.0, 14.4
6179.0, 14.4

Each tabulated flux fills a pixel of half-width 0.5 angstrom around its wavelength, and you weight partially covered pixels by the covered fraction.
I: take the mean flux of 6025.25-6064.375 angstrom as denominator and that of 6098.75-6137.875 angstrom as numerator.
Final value 0.9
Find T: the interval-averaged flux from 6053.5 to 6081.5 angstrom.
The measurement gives 15.4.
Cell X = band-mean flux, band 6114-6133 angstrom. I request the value 14.4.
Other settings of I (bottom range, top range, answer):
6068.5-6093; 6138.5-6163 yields 0.95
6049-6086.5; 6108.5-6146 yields 0.95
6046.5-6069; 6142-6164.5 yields 0.90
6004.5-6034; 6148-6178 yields 0.90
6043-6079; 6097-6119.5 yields 0.95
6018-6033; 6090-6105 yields 1.01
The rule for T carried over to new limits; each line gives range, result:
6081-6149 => 14.9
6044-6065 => 15.9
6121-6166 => 14.2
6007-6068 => 15.4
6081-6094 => 15.4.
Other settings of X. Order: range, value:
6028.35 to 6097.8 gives 15.5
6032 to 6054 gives 15.8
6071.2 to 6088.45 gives 15.3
